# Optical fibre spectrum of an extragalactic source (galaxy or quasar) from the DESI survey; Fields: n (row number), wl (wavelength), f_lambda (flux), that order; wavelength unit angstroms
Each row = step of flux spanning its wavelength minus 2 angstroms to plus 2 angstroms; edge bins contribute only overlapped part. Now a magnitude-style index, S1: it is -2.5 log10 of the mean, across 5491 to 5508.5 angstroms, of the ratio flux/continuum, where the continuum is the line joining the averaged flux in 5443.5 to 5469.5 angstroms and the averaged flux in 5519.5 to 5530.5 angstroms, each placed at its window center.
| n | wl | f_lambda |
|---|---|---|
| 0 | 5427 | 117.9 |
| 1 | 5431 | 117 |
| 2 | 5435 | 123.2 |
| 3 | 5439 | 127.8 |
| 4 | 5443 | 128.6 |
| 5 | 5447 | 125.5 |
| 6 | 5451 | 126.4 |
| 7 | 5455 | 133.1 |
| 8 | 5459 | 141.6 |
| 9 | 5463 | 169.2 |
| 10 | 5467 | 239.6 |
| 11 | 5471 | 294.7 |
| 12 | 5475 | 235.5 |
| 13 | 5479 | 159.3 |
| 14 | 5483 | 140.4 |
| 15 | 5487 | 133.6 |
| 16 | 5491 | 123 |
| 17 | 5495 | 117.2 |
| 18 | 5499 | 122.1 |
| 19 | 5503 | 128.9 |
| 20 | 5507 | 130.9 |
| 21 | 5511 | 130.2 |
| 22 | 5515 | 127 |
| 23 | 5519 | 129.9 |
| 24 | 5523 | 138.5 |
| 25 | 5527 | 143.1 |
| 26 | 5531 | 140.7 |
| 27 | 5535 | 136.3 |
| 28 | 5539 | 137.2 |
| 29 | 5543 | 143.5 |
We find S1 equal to 0.17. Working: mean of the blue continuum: 157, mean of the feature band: 124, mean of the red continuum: 139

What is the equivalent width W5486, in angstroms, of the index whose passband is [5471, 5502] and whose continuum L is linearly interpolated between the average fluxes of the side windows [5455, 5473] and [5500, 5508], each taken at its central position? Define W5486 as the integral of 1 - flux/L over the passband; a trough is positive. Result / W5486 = 1.4 angstroms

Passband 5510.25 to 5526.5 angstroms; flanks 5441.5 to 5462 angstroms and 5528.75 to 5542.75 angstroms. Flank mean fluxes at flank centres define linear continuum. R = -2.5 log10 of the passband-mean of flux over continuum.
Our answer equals 0.04 mag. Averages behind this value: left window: 133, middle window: 133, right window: 139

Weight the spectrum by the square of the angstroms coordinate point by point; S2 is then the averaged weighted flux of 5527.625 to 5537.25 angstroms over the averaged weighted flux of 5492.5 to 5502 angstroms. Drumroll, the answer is 1.17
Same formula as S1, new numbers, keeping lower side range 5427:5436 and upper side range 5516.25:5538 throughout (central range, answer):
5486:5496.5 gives 0.05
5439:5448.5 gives -0.05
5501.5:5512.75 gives 0.03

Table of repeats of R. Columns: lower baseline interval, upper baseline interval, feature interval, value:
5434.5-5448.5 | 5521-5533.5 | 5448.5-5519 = -0.166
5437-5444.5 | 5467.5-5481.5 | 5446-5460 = 0.240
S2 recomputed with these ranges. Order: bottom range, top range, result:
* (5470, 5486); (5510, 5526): 0.68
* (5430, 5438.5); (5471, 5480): 1.86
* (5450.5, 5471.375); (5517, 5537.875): 0.78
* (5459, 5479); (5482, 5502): 0.59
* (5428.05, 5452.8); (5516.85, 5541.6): 1.14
